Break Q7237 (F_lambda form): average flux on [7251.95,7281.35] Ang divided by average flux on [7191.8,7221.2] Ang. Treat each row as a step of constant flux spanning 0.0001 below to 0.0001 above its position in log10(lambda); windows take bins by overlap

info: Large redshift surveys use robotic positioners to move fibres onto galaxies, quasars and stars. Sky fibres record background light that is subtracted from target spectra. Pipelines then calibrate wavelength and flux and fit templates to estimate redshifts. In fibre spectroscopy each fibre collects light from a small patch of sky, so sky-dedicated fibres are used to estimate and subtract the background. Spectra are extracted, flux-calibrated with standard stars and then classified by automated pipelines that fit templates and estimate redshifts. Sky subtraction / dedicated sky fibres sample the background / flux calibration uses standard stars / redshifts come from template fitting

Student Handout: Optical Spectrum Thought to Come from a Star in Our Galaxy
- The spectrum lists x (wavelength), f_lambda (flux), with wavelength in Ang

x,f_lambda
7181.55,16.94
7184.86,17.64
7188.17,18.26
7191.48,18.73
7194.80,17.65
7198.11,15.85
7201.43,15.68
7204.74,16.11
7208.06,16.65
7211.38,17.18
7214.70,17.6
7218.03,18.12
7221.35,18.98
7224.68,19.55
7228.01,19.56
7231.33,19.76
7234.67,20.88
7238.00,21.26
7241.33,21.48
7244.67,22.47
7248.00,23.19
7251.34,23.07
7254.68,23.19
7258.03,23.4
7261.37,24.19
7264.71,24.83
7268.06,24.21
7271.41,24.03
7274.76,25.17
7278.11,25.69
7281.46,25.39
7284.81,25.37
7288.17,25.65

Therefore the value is 1.4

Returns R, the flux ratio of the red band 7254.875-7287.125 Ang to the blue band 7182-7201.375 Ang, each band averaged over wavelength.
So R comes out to 1.42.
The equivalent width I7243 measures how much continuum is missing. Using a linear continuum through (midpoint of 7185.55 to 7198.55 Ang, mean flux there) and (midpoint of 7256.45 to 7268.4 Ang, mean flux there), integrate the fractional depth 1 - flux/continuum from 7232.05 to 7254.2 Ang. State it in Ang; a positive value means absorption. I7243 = 0.4 Ang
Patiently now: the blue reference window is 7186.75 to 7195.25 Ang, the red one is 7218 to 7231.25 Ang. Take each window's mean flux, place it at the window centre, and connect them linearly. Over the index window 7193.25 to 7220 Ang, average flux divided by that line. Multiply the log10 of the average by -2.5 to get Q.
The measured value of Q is 0.11 mag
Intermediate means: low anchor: 18.3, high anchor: 19.3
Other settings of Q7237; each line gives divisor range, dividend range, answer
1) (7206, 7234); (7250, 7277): 1.30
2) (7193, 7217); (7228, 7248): 1.27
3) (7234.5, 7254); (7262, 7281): 1.12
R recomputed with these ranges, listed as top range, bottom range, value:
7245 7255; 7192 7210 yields 1.39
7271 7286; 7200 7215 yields 1.52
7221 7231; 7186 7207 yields 1.14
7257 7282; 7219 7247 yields 1.20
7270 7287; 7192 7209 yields 1.52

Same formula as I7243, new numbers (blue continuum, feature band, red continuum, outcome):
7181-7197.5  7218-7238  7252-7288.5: 1.2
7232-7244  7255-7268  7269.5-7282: -0.3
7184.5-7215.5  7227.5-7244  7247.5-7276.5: 0.2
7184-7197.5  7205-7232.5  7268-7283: 2.7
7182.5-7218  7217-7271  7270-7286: -0.4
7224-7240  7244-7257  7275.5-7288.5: -0.5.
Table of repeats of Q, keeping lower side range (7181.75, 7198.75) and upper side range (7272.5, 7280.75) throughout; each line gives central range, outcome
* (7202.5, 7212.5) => 0.160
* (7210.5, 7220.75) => 0.122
